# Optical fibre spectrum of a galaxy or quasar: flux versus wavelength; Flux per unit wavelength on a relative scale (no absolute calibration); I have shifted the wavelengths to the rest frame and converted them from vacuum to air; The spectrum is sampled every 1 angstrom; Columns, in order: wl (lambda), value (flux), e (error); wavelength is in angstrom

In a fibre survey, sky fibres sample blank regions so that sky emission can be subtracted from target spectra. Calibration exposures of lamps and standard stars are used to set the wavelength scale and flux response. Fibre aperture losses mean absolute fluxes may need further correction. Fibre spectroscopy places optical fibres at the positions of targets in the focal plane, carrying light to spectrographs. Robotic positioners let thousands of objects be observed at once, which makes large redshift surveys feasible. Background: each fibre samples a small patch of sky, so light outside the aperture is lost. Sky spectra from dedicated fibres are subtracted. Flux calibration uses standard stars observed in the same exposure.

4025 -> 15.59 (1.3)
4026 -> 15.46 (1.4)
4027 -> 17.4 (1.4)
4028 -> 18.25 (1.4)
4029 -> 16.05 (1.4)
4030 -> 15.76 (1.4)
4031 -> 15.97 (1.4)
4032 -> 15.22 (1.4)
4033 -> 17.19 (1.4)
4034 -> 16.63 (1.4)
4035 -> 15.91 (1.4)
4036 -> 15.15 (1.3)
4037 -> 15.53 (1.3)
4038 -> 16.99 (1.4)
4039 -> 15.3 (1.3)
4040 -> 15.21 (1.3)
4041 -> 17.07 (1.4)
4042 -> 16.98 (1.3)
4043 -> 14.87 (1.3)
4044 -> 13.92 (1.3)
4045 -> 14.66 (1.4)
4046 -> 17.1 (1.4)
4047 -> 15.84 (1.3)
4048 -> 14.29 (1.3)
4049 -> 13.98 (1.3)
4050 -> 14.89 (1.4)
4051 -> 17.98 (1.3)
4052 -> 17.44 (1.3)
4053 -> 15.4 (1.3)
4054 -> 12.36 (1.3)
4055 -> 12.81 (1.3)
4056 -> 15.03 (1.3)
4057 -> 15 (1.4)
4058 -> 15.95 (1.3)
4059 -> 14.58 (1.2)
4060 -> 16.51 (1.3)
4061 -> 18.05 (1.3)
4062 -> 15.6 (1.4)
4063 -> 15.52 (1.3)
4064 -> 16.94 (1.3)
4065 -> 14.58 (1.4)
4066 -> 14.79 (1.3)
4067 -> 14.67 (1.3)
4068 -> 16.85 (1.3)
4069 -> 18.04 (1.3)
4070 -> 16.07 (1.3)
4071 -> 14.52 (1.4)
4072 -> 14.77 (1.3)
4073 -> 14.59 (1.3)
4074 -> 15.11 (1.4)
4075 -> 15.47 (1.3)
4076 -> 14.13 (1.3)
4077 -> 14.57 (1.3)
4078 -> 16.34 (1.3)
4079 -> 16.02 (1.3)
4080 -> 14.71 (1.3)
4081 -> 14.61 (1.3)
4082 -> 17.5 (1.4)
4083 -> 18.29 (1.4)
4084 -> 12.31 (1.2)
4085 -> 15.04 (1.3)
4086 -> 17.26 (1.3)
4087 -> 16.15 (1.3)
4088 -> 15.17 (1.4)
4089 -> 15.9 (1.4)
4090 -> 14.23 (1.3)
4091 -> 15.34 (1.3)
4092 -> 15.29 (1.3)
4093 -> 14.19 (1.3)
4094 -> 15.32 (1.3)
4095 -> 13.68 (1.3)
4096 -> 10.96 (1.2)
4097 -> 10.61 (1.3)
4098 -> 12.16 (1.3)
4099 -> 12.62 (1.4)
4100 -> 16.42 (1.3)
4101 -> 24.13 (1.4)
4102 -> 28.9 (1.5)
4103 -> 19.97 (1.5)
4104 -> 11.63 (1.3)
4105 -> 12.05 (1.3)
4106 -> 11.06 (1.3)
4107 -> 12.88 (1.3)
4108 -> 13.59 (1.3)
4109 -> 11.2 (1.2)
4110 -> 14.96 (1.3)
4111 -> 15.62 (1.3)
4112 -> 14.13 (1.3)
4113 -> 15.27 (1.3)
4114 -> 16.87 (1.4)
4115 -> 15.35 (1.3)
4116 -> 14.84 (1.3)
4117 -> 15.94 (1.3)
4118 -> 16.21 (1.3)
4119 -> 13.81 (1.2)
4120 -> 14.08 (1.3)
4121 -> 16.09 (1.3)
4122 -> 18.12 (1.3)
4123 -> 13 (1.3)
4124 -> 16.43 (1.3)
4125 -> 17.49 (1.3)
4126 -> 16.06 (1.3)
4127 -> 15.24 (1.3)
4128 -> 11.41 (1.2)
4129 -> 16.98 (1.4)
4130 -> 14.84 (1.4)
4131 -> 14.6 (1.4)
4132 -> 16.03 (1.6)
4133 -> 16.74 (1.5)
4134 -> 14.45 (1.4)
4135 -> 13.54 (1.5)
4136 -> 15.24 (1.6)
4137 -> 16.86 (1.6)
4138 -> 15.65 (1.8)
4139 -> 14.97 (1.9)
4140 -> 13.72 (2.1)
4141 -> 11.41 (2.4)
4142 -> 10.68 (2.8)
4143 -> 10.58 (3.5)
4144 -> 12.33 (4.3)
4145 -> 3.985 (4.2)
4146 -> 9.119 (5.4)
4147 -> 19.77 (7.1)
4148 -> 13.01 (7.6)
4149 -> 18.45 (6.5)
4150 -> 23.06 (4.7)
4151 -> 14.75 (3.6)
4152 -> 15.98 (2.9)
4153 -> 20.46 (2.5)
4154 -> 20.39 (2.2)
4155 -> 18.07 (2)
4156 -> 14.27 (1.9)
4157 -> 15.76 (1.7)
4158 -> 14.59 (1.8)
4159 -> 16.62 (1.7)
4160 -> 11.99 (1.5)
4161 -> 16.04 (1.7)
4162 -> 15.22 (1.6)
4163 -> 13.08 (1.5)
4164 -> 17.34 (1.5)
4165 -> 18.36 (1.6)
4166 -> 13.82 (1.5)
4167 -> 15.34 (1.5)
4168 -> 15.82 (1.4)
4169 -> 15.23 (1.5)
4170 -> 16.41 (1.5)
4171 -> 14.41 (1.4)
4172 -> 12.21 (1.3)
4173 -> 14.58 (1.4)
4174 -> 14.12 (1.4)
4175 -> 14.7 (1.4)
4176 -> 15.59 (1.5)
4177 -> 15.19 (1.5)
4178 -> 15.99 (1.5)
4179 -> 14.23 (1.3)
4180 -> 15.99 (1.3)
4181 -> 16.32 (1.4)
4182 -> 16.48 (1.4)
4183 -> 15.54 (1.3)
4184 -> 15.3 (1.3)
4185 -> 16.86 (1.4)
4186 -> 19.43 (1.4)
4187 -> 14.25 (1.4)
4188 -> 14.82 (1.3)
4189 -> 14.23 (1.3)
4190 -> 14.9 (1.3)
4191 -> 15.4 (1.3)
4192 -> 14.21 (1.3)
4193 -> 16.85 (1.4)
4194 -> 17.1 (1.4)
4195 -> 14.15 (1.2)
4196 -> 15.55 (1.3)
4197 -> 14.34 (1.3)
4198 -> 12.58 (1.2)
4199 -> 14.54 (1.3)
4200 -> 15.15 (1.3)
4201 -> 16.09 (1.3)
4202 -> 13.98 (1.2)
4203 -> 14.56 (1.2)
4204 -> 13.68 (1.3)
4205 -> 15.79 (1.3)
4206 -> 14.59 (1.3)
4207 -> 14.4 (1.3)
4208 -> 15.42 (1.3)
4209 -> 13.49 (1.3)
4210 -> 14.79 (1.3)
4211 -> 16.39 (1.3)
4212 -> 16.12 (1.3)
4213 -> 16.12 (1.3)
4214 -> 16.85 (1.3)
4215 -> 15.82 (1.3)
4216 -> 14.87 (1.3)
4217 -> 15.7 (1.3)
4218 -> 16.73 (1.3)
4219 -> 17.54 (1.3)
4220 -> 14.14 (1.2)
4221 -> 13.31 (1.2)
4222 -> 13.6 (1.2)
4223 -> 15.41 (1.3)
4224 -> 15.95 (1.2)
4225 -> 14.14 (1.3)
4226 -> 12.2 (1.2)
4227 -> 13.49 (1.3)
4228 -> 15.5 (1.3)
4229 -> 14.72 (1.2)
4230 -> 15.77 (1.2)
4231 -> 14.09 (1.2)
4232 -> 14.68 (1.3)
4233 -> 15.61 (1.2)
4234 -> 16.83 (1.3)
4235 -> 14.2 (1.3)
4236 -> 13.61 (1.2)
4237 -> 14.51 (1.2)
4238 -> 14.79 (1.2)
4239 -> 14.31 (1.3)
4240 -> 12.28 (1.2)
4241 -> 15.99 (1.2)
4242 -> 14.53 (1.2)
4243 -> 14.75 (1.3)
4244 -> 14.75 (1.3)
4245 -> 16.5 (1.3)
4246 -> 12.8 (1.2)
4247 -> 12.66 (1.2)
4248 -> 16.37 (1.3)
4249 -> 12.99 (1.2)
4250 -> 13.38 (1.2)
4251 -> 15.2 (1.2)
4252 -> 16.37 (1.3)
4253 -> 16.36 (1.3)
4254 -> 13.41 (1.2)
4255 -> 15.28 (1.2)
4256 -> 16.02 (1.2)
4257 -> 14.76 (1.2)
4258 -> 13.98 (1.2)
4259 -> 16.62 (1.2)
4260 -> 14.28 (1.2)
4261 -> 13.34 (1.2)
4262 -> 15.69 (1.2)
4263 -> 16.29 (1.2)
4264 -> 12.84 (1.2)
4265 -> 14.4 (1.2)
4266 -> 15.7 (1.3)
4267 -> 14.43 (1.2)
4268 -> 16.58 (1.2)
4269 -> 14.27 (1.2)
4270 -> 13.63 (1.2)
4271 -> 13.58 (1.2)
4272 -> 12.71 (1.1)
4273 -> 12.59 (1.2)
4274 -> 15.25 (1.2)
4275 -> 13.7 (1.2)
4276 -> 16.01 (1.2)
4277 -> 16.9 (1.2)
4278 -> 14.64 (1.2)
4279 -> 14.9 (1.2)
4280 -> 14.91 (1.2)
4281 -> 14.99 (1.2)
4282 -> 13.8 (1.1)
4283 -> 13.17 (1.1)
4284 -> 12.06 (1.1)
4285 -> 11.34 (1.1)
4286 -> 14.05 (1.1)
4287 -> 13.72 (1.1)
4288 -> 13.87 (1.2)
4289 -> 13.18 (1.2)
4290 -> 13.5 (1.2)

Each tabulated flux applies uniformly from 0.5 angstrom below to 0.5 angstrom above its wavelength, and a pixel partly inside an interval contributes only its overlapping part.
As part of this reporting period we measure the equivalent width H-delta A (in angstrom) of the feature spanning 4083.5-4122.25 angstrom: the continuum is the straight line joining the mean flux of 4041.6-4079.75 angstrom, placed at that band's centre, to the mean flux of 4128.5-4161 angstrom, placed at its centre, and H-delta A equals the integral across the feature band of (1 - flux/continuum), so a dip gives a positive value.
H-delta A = 0.3 angstrom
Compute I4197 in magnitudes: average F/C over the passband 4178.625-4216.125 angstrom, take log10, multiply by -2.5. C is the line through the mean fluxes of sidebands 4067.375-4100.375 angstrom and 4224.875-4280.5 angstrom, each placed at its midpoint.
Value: -0.04 mag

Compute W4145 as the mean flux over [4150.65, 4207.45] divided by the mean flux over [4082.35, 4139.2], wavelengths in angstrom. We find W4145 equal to 1.01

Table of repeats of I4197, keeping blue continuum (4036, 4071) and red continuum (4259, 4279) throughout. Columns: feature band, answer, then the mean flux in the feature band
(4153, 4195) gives -0.04 mag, 15.6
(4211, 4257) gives -0.01 mag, 14.9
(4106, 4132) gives 0.03 mag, 14.9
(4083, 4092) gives 0.01 mag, 15.4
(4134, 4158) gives 0.02 mag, 14.9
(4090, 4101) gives 0.09 mag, 14.2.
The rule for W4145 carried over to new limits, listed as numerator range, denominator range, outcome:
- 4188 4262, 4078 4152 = 0.99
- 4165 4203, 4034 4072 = 0.98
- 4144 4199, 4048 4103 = 0.99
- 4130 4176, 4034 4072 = 0.96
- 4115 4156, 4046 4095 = 0.98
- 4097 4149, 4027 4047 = 0.92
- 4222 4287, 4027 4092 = 0.93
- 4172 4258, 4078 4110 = 0.99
